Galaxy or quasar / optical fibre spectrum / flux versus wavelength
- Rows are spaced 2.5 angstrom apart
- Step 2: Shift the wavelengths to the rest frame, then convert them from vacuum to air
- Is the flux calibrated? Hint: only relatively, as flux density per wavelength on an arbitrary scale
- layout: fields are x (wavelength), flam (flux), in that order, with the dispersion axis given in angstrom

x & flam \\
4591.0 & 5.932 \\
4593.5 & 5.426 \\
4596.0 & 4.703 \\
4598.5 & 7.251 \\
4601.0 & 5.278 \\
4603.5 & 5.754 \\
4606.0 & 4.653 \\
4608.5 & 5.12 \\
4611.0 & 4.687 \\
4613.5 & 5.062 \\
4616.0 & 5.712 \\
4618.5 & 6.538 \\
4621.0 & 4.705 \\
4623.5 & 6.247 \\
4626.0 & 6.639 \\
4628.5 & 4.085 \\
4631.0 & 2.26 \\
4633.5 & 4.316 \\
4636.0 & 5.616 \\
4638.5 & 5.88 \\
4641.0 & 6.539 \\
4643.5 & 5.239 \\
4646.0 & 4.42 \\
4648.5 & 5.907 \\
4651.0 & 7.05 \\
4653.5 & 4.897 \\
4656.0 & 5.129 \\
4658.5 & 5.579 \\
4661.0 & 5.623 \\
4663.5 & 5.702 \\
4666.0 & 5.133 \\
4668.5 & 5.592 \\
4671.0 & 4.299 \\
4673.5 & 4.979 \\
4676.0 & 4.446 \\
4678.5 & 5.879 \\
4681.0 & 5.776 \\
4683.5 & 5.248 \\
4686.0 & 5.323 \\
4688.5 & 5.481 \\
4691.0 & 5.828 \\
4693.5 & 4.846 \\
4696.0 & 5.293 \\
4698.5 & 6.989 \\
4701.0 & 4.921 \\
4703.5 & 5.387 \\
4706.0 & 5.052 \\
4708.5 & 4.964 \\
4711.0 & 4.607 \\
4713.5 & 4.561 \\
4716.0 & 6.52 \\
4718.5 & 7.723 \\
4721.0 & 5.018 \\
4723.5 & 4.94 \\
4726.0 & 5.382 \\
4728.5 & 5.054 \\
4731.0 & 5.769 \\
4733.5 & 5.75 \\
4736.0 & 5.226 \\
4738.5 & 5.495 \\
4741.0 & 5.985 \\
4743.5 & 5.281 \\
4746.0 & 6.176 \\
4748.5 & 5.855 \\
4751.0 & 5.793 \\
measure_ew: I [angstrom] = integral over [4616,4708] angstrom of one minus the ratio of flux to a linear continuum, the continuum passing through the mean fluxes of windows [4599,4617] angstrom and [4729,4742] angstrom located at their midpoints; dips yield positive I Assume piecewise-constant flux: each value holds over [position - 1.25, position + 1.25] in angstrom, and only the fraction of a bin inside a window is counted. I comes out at 0.8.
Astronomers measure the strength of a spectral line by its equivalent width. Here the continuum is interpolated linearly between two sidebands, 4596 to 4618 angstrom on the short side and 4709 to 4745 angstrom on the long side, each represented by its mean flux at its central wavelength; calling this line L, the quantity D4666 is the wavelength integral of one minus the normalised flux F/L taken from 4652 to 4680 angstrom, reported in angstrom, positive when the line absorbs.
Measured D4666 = 1.3 angstrom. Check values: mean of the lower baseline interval 5.44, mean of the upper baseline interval 5.52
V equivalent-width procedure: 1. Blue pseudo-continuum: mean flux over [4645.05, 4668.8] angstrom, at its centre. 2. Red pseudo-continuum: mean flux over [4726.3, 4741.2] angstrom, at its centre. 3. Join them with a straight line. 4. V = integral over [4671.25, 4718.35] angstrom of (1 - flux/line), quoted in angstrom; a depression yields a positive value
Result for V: 1.2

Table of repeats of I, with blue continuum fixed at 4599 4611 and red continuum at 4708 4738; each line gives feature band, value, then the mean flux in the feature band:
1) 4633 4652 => -1.12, 5.65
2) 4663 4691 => 0.64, 5.27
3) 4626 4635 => 2.16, 4.04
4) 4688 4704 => -0.34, 5.54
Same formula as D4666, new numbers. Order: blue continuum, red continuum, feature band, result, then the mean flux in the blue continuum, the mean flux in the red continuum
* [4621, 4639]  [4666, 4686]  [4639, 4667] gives -2.8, 4.95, 5.18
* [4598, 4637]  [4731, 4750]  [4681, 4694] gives 0.2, 5.2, 5.69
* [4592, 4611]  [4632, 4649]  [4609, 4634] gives 1.5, 5.41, 5.35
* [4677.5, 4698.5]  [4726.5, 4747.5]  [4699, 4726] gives 0.7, 5.55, 5.59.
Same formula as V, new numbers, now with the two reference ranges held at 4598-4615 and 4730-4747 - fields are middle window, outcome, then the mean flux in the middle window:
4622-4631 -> 0.36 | 5.16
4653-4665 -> 0.10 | 5.41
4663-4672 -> 0.52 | 5.16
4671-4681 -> 0.76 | 5.09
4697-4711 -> 0.47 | 5.38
